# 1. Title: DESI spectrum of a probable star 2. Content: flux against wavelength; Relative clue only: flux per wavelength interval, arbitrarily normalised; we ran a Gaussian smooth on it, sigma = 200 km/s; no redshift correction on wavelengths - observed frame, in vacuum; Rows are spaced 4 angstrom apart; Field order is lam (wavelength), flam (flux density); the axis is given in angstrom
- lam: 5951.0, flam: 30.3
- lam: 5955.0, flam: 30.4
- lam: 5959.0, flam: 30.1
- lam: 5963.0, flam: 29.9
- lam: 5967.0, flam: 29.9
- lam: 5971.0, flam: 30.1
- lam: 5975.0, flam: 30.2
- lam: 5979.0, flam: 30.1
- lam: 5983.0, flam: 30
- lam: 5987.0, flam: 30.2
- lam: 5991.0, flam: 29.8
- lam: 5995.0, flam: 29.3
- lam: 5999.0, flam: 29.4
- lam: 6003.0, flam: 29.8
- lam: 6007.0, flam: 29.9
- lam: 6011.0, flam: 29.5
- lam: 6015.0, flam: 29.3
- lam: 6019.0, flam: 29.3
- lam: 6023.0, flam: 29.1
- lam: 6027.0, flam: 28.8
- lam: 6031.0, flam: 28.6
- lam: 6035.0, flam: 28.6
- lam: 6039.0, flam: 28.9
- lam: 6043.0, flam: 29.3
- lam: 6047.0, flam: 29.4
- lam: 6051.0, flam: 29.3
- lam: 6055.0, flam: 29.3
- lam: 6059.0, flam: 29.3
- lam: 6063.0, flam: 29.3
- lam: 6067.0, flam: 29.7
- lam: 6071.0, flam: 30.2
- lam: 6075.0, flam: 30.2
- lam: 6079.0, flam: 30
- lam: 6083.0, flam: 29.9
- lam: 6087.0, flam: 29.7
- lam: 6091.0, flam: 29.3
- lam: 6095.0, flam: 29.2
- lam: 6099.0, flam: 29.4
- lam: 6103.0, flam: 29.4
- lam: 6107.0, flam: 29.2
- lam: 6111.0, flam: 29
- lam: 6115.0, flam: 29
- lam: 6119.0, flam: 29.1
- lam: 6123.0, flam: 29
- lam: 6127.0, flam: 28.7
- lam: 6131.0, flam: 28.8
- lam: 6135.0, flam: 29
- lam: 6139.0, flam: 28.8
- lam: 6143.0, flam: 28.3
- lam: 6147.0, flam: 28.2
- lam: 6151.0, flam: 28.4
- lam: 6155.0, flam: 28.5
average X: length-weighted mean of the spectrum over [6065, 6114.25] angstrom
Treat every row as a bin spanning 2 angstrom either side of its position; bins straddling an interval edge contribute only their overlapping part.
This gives 29.6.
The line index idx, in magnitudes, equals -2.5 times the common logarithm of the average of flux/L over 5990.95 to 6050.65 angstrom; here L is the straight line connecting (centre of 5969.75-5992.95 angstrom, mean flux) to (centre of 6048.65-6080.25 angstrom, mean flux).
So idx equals 0.023 mag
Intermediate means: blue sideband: 30.1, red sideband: 29.7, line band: 29.3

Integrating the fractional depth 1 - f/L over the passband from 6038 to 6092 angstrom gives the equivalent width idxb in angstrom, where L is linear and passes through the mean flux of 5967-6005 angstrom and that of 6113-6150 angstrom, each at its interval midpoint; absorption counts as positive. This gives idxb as -0.56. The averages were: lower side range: 29.9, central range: 29.6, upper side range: 28.8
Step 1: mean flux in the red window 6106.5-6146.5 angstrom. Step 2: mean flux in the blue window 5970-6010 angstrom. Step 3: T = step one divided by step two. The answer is 0.97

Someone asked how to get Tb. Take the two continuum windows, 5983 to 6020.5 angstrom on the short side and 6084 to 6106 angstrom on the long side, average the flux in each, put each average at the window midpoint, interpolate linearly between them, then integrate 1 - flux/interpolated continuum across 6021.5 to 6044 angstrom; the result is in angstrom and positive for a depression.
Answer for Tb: 0.5 angstrom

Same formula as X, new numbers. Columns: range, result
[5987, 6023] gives 29.6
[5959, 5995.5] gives 30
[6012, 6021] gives 29.3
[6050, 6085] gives 29.7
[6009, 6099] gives 29.4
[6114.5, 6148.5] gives 28.8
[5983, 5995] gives 29.9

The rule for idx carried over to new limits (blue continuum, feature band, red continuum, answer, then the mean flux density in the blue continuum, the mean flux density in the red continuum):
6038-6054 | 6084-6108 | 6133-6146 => -0.02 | 29.2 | 28.7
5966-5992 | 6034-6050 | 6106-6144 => 0.02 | 30.1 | 28.9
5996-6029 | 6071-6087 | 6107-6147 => -0.03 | 29.4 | 28.8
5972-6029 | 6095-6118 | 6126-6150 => -0.01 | 29.6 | 28.6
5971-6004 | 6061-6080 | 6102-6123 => -0.02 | 29.9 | 29.1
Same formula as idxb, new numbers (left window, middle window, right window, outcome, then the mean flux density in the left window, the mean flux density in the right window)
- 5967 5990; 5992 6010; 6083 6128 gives 0.2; 30.1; 29.2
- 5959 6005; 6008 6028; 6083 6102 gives 0.3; 29.9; 29.5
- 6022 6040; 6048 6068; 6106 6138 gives -0.4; 28.8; 29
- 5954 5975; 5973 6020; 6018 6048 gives -0.3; 30.1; 29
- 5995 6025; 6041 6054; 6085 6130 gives 0.0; 29.5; 29.2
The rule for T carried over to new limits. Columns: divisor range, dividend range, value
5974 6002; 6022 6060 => 0.97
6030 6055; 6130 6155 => 0.98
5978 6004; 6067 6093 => 1.00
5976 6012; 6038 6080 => 0.99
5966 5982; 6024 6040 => 0.96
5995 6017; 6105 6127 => 0.98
